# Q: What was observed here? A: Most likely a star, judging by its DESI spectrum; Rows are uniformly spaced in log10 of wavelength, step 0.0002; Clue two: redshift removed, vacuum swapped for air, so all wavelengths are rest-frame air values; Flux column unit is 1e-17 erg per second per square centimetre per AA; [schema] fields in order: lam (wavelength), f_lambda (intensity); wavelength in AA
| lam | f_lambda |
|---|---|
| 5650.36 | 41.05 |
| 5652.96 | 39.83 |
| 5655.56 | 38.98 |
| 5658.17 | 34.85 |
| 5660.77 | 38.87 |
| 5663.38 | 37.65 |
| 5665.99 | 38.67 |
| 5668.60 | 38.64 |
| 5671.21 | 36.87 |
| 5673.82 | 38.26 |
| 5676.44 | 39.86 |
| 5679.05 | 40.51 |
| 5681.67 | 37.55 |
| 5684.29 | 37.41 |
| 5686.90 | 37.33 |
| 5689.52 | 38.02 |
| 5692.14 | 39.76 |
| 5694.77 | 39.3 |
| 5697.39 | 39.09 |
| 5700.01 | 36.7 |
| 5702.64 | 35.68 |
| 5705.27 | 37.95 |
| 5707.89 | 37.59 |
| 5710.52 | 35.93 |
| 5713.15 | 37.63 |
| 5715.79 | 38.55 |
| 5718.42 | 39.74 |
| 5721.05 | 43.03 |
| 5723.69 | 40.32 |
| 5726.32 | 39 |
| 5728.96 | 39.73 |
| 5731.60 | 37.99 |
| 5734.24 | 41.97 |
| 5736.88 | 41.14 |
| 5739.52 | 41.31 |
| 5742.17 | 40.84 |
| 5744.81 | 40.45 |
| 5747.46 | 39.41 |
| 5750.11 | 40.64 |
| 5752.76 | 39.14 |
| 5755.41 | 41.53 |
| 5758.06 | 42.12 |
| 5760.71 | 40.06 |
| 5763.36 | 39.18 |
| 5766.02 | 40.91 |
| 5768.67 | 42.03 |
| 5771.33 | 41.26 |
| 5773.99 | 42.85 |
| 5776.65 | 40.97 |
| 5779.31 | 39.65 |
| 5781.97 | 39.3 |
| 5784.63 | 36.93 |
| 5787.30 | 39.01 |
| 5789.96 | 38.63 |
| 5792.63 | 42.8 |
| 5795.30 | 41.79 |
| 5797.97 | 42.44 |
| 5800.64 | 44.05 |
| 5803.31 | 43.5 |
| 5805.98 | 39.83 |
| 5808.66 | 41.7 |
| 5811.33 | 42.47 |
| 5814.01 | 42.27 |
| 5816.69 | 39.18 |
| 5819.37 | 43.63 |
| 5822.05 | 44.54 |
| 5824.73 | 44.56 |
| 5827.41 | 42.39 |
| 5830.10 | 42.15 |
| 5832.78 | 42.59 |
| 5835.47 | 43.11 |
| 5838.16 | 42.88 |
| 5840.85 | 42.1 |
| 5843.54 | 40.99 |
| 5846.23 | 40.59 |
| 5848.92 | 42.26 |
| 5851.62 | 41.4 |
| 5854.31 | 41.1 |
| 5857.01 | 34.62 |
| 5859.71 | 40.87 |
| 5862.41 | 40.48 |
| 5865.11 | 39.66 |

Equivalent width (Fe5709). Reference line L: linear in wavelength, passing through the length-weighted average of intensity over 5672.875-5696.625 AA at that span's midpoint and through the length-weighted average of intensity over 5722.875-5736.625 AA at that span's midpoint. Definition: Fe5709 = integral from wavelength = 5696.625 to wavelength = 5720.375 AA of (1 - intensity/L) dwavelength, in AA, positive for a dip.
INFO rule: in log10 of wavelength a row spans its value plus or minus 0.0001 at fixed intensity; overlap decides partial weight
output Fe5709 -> 0.9 AA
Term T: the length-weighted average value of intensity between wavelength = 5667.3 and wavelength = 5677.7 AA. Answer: 38.4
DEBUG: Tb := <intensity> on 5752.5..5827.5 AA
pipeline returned 41.4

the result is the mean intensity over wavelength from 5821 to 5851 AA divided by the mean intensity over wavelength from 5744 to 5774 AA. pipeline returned 1.04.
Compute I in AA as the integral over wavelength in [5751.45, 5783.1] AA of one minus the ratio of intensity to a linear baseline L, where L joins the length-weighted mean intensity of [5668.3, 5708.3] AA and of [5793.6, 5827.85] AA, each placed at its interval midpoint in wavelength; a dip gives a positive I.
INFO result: 0.2 AA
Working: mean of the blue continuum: 38.2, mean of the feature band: 40.8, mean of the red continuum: 42.5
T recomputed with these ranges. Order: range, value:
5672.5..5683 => 39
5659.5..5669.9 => 38.4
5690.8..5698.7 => 39.4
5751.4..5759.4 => 40.9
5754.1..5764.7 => 40.7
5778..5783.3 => 39.5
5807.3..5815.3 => 42.1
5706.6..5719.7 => 37.9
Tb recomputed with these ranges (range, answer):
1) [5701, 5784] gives 39.9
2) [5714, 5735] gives 39.9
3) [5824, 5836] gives 42.9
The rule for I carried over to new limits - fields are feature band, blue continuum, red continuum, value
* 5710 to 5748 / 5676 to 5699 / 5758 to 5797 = -0.4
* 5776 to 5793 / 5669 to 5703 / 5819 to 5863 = 0.5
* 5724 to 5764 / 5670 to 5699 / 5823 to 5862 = -0.7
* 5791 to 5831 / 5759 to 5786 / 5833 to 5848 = -1.2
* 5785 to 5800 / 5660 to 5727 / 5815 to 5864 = -0.1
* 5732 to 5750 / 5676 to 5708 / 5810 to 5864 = -0.6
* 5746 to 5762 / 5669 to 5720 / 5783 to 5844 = -0.2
